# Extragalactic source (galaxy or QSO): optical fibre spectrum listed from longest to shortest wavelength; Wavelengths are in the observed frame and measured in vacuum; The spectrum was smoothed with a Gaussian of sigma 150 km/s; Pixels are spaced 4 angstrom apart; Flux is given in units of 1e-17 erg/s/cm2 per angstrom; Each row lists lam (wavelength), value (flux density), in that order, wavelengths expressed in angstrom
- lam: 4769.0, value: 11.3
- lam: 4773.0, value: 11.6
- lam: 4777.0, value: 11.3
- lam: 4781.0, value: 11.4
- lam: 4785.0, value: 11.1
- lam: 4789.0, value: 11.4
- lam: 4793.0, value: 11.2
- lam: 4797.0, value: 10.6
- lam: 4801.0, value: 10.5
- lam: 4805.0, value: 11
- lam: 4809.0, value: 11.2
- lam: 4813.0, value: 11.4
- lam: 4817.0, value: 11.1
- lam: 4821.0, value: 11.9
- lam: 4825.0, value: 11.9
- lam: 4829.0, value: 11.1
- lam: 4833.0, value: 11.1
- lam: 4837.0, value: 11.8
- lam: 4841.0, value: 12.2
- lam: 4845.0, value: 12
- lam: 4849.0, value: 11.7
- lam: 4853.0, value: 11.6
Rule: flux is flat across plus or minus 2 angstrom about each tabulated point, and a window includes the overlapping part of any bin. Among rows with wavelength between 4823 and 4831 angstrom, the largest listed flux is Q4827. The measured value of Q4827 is 11.9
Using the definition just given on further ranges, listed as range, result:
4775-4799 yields 11.4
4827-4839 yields 11.8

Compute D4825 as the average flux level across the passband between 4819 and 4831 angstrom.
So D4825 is 11.6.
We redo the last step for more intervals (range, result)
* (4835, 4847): 12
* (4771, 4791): 11.4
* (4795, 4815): 10.9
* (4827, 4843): 11.6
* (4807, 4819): 11.2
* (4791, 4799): 10.9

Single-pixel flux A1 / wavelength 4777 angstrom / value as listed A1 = 11.3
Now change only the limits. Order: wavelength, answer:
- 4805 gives 11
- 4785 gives 11.1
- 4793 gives 11.2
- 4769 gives 11.3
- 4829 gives 11.1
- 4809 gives 11.2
